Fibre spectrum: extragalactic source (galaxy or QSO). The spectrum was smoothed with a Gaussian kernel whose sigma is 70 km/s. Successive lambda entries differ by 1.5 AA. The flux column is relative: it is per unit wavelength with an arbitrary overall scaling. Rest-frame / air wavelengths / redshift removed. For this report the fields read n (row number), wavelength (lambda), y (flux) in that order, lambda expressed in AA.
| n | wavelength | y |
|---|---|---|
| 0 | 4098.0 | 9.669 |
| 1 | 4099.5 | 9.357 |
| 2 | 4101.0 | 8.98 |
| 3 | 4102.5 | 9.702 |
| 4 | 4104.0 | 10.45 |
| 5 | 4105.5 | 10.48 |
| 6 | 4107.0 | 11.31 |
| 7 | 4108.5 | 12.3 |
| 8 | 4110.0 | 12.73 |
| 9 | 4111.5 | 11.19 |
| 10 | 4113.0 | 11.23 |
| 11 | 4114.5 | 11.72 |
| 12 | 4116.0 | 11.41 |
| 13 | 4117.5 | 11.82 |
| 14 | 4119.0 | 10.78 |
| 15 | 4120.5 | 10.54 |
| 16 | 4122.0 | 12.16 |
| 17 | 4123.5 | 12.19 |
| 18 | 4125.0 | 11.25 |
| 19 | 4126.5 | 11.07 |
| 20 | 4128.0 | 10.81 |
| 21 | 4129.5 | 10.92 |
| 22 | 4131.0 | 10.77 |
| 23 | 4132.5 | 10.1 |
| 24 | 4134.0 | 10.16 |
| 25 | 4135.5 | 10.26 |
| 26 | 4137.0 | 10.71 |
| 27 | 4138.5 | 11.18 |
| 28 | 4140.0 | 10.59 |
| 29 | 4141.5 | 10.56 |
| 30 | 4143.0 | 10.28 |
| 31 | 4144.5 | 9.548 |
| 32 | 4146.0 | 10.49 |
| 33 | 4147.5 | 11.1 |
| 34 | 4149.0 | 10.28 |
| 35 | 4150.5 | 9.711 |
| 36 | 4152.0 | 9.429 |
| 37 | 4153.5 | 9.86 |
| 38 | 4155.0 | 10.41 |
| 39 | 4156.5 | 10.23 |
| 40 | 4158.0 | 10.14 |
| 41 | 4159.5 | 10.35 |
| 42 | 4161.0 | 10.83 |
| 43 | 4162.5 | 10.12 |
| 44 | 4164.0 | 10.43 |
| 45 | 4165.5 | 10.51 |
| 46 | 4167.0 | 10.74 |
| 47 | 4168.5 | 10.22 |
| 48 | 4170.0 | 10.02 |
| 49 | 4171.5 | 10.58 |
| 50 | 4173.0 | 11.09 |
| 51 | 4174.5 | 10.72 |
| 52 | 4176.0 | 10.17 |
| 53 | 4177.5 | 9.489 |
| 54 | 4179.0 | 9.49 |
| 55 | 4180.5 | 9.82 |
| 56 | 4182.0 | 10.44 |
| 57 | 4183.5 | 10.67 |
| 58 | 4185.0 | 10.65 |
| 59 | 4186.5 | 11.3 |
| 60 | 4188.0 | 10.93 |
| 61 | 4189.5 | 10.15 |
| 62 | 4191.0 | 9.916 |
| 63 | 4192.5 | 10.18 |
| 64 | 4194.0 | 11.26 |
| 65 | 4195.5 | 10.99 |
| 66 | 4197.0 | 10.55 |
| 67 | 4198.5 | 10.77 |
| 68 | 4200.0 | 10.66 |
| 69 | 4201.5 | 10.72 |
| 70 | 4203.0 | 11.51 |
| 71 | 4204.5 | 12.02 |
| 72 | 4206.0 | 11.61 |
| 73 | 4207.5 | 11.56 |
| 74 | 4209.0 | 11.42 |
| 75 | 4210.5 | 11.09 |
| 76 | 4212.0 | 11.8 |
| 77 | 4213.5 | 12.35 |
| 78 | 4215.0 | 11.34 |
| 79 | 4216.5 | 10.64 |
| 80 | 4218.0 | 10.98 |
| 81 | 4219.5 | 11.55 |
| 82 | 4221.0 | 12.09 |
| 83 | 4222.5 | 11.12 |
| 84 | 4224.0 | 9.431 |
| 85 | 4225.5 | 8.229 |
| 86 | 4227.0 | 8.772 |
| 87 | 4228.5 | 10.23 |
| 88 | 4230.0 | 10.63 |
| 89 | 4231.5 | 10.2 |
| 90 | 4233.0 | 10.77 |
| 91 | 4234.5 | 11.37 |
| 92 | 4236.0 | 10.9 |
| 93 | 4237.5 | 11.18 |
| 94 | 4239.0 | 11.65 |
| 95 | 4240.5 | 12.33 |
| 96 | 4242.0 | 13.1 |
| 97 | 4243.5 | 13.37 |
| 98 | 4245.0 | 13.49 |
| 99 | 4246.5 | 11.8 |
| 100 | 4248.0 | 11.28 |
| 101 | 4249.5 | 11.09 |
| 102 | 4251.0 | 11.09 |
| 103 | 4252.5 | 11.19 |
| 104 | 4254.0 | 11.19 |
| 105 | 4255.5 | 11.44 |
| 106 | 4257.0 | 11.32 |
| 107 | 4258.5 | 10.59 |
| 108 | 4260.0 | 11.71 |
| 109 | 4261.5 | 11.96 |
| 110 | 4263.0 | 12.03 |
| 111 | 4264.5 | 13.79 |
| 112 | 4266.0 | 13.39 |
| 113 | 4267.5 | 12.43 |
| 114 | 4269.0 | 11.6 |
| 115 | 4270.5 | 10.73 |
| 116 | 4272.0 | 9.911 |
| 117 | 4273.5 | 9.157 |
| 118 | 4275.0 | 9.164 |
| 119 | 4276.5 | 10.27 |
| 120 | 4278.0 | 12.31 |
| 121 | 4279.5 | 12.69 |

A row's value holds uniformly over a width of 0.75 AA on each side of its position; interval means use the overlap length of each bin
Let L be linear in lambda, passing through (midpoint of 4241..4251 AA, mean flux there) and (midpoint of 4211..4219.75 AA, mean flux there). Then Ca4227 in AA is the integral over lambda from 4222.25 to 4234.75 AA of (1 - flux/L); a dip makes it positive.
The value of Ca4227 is 1.9 AA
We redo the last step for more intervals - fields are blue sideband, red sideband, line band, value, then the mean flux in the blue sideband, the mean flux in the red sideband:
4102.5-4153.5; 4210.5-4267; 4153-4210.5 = 2.68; 10.9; 11.4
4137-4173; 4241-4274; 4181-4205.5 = 0.18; 10.4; 11.7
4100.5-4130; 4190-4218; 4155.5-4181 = 1.93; 11.2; 11.1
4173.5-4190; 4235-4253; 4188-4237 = 1.12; 10.4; 11.9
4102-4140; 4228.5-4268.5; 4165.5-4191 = 2.19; 11.1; 11.7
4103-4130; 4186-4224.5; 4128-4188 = 4.49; 11.3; 11.1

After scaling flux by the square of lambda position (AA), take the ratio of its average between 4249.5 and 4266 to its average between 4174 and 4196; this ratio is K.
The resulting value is 1.16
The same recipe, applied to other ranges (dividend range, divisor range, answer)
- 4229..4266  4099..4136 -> 1.13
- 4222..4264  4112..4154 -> 1.10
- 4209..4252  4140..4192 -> 1.12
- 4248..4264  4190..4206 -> 1.08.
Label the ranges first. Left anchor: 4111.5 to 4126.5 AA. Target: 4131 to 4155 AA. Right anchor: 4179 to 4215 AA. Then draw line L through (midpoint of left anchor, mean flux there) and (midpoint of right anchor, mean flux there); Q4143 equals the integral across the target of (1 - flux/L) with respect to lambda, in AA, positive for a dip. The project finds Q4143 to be 2.1 AA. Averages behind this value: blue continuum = 11.4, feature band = 10.3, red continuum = 10.9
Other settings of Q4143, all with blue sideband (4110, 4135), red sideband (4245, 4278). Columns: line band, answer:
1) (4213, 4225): 0.2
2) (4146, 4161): 1.3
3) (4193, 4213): 0.1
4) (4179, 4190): 0.7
